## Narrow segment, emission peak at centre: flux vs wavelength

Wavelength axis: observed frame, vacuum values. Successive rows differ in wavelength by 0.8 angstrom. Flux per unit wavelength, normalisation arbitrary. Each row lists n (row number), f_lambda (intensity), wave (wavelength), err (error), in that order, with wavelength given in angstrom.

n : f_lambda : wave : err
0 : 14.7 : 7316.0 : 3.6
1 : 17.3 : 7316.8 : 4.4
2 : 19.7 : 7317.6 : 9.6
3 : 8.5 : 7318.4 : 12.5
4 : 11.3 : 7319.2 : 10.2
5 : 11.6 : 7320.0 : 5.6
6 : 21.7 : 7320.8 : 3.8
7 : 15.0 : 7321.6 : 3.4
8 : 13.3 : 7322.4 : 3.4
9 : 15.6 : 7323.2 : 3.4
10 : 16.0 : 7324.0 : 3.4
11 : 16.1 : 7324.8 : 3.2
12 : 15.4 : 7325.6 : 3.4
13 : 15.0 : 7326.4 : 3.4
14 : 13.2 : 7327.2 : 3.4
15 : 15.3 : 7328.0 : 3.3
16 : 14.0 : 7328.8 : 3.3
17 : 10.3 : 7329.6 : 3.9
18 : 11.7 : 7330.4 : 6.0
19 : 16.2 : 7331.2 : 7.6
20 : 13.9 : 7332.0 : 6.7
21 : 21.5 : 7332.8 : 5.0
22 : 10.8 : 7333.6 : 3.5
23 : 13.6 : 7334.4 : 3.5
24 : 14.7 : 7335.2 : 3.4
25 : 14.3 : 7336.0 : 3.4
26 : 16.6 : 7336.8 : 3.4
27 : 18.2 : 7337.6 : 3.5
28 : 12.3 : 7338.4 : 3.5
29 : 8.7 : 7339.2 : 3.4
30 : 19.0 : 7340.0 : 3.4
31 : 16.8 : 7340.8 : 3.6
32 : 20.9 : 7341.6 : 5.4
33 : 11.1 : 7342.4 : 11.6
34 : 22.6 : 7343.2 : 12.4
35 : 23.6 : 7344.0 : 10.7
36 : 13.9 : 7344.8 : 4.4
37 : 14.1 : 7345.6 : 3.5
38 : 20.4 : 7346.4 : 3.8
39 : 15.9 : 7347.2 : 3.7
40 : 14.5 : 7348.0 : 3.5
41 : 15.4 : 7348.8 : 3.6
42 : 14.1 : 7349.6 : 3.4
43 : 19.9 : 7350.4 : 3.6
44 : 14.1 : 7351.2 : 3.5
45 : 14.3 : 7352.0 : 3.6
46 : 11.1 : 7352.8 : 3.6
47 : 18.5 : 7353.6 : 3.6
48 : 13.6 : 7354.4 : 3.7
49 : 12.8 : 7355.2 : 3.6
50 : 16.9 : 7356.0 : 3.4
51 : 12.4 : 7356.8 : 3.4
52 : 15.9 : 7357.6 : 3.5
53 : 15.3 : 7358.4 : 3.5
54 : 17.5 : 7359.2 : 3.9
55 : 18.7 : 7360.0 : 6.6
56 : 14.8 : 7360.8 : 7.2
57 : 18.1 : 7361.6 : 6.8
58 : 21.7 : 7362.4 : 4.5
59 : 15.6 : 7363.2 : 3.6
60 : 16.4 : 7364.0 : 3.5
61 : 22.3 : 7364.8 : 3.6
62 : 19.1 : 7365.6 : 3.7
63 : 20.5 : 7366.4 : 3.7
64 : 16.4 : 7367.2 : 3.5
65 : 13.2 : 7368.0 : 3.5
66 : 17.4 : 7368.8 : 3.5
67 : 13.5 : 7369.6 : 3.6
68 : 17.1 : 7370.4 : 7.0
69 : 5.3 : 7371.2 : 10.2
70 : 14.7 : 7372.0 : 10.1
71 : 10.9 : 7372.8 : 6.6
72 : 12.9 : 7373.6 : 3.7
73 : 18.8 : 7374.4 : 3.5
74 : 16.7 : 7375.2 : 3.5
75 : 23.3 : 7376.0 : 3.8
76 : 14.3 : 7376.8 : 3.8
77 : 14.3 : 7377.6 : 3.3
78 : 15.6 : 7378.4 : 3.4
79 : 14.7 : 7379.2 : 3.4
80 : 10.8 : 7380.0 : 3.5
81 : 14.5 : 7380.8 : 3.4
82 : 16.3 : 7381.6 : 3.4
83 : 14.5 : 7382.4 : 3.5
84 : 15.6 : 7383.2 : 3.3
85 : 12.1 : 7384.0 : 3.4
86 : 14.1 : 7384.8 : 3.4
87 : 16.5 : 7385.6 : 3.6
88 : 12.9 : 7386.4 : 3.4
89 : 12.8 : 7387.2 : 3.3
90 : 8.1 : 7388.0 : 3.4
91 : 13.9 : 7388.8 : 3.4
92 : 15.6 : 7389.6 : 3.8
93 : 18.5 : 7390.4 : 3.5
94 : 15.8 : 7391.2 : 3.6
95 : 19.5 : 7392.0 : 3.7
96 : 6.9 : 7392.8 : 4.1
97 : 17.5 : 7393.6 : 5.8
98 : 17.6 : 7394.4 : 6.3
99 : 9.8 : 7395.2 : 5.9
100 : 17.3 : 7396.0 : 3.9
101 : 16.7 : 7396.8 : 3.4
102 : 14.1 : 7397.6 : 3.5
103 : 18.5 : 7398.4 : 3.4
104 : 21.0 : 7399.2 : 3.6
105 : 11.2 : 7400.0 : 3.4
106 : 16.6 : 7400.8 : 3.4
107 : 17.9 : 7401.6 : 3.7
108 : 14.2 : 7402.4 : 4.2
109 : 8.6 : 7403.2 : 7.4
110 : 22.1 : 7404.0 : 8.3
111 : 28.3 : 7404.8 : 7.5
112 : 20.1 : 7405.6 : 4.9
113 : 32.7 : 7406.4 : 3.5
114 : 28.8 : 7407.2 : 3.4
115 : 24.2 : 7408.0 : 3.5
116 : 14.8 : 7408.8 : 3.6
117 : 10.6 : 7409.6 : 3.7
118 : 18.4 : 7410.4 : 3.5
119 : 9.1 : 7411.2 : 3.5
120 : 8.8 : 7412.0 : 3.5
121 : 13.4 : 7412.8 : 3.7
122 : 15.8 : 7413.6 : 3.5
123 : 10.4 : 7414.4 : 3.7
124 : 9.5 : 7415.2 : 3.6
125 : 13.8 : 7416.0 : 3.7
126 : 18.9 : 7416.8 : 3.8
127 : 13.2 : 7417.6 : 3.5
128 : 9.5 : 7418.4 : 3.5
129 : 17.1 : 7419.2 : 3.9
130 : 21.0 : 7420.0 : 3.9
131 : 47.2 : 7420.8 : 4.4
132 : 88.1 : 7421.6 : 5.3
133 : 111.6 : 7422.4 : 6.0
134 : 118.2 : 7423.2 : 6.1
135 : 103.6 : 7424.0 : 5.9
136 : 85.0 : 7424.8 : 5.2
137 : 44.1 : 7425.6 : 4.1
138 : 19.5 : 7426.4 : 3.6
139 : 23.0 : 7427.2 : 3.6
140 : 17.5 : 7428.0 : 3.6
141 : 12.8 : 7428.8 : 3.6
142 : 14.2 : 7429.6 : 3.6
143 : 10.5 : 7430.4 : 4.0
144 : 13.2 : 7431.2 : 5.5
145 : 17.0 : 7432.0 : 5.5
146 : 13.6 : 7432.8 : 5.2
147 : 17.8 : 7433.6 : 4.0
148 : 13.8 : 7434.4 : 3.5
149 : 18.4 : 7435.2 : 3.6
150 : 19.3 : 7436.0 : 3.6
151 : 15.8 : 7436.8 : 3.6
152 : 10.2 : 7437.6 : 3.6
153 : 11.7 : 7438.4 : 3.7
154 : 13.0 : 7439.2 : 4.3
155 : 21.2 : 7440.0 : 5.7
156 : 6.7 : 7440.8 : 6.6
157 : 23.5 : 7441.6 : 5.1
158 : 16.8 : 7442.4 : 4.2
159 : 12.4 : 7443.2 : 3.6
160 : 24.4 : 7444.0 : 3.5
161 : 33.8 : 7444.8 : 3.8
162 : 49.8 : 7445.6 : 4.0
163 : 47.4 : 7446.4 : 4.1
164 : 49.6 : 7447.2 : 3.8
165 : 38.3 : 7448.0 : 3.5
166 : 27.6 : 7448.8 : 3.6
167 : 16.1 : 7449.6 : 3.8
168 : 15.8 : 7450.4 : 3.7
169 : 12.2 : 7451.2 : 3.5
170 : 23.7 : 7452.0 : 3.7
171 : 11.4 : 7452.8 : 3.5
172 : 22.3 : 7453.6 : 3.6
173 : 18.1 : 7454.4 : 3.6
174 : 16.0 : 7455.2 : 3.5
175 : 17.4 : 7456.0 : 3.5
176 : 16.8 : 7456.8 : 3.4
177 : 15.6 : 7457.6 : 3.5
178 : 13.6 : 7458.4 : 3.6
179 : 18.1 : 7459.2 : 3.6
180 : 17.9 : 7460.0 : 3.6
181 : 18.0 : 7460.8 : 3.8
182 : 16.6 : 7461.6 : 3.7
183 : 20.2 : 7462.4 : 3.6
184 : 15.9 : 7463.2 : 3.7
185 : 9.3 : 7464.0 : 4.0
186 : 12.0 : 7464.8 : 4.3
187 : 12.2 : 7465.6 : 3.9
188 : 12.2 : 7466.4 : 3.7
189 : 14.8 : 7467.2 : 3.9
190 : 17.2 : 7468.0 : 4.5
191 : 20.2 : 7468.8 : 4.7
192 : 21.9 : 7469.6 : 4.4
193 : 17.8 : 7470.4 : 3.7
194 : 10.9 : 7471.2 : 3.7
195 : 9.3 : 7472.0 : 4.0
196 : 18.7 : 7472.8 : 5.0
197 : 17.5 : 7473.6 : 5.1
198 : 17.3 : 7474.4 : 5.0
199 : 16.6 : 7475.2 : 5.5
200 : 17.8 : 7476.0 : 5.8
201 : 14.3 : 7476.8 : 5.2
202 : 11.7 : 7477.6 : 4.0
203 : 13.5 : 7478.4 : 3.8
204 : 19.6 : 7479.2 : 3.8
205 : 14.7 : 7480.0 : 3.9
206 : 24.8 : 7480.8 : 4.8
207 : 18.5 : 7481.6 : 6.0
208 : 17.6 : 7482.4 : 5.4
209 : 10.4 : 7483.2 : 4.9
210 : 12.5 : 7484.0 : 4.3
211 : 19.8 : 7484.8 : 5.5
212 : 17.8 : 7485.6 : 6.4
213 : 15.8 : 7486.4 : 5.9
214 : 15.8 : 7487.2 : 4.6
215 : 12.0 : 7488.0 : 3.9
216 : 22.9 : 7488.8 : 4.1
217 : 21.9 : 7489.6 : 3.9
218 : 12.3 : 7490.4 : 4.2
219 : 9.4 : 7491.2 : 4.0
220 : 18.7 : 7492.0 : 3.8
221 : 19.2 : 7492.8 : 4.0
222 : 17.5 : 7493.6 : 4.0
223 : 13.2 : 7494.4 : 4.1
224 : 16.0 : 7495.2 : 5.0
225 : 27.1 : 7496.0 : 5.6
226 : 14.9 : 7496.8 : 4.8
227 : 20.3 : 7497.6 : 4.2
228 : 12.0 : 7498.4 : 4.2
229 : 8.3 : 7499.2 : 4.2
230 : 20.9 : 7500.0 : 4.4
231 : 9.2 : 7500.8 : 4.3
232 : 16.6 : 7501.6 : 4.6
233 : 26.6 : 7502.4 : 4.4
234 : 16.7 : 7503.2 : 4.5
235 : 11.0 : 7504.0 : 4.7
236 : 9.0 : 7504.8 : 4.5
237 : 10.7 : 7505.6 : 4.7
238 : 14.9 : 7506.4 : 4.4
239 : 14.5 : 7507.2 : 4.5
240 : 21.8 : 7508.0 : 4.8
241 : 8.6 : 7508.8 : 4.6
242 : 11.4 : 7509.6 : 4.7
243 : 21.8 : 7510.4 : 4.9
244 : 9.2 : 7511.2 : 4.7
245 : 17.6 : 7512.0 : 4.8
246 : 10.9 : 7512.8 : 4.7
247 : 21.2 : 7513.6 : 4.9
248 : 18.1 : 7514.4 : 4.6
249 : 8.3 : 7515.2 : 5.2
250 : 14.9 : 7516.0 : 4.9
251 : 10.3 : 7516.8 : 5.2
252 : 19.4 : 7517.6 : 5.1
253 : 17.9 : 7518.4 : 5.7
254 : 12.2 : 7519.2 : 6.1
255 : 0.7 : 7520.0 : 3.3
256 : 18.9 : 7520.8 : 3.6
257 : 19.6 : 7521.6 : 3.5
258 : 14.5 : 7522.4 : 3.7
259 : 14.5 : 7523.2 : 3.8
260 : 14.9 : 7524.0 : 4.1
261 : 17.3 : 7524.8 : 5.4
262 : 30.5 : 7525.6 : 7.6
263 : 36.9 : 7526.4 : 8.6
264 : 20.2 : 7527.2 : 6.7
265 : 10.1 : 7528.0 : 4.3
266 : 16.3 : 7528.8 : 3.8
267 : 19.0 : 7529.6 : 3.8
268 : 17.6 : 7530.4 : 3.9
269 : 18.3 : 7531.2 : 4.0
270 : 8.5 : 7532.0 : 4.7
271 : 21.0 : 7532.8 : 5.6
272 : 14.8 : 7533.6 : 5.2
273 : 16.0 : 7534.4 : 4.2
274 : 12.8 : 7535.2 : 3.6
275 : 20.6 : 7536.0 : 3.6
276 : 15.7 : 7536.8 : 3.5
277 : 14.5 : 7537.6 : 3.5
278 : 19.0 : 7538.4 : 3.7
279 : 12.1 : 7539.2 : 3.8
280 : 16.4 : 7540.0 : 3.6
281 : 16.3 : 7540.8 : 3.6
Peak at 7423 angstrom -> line H-alpha 6563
